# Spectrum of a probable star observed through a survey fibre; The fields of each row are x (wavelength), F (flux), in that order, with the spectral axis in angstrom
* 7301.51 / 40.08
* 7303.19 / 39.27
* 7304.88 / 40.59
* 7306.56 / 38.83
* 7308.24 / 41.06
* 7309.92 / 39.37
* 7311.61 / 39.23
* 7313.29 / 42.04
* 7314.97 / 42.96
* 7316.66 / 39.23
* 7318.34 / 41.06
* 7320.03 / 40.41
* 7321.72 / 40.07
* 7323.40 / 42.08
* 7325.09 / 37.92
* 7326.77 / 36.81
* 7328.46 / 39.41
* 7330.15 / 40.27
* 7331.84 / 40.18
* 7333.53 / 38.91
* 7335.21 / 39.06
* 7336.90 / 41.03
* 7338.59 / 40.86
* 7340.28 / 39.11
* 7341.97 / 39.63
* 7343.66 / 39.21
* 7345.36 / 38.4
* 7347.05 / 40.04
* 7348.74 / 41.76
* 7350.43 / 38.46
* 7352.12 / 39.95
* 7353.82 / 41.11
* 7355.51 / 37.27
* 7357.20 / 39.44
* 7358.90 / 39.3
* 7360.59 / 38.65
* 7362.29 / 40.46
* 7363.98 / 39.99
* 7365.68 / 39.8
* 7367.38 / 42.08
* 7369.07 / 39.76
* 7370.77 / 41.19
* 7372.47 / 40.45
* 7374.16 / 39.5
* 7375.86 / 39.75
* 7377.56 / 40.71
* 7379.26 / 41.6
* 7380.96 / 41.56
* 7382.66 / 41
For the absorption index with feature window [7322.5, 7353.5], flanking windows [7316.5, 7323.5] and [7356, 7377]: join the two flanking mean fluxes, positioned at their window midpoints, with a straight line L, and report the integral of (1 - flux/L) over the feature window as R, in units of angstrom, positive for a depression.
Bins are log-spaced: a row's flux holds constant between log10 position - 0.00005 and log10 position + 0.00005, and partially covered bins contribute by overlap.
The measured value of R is 0.5 angstrom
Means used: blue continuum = 40.6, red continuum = 40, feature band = 39.6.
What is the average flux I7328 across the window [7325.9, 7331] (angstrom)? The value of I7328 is 38.8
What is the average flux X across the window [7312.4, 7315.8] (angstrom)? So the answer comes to 42.5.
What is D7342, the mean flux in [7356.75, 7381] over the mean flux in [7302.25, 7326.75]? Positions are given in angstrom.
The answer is 1.0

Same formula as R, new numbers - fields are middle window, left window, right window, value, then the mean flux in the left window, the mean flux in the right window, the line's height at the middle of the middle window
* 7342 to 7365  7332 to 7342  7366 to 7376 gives 0.3 angstrom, 39.8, 40.5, 40.1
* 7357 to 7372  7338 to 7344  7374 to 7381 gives 0.1 angstrom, 39.7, 40.6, 40.3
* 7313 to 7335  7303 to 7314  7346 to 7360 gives -0.1 angstrom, 40.1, 39.7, 39.9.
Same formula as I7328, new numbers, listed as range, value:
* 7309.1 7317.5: 40.6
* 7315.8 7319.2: 40.1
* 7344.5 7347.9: 39.2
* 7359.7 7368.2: 40.2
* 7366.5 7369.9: 41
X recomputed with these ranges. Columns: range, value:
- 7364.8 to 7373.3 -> 40.6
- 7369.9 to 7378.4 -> 40.3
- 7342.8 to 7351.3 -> 39.6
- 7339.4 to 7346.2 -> 39.1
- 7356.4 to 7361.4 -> 39.1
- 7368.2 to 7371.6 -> 40.5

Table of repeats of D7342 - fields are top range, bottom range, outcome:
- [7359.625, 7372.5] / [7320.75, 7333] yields 1.02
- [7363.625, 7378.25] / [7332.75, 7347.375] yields 1.02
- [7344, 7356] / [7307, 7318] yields 0.98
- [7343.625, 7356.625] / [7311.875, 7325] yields 0.97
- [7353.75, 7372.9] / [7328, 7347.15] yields 1.01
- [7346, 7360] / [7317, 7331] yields 1.00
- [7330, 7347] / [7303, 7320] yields 0.98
